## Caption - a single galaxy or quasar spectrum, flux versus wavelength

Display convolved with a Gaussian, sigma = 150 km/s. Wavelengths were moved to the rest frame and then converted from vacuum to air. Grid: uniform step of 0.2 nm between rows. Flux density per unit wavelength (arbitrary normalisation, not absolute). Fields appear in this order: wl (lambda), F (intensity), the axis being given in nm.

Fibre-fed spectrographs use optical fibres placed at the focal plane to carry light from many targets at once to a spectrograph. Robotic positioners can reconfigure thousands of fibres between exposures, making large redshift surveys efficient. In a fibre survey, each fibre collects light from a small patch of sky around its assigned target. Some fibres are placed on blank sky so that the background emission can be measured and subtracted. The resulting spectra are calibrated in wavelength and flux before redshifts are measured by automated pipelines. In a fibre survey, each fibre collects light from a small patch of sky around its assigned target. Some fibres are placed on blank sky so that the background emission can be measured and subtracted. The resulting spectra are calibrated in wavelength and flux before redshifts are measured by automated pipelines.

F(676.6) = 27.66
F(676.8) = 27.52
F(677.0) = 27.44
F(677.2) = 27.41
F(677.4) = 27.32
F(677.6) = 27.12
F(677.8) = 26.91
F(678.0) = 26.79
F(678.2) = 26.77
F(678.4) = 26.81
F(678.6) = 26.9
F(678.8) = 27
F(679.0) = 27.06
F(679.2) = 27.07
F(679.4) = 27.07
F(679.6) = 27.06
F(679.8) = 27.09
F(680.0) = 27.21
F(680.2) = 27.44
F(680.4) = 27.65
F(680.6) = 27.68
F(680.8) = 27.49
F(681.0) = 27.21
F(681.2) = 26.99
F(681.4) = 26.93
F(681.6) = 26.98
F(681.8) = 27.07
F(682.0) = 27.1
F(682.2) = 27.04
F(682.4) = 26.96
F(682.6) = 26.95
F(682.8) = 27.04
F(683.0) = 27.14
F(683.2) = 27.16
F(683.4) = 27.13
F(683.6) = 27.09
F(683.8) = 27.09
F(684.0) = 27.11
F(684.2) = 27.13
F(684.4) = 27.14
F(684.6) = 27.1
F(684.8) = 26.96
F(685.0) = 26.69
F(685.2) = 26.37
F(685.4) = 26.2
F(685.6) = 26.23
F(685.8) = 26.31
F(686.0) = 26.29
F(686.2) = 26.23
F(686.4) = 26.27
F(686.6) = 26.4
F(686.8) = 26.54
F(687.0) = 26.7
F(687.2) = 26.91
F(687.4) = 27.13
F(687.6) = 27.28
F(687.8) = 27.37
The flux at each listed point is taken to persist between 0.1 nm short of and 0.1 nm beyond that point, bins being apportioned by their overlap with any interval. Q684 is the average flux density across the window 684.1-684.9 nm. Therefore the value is 27.1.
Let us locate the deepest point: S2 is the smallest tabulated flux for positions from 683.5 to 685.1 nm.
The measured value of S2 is 26.69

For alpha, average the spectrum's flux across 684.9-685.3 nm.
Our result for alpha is 26.5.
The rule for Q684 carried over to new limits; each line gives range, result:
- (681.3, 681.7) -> 27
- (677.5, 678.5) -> 26.9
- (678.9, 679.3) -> 27.1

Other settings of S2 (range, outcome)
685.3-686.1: 26.2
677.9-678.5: 26.77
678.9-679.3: 27.06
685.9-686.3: 26.23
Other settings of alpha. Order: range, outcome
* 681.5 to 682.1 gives 27.1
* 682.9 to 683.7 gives 27.1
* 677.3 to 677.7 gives 27.2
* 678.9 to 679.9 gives 27.1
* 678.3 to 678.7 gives 26.9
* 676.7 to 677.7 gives 27.4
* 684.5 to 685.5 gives 26.7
